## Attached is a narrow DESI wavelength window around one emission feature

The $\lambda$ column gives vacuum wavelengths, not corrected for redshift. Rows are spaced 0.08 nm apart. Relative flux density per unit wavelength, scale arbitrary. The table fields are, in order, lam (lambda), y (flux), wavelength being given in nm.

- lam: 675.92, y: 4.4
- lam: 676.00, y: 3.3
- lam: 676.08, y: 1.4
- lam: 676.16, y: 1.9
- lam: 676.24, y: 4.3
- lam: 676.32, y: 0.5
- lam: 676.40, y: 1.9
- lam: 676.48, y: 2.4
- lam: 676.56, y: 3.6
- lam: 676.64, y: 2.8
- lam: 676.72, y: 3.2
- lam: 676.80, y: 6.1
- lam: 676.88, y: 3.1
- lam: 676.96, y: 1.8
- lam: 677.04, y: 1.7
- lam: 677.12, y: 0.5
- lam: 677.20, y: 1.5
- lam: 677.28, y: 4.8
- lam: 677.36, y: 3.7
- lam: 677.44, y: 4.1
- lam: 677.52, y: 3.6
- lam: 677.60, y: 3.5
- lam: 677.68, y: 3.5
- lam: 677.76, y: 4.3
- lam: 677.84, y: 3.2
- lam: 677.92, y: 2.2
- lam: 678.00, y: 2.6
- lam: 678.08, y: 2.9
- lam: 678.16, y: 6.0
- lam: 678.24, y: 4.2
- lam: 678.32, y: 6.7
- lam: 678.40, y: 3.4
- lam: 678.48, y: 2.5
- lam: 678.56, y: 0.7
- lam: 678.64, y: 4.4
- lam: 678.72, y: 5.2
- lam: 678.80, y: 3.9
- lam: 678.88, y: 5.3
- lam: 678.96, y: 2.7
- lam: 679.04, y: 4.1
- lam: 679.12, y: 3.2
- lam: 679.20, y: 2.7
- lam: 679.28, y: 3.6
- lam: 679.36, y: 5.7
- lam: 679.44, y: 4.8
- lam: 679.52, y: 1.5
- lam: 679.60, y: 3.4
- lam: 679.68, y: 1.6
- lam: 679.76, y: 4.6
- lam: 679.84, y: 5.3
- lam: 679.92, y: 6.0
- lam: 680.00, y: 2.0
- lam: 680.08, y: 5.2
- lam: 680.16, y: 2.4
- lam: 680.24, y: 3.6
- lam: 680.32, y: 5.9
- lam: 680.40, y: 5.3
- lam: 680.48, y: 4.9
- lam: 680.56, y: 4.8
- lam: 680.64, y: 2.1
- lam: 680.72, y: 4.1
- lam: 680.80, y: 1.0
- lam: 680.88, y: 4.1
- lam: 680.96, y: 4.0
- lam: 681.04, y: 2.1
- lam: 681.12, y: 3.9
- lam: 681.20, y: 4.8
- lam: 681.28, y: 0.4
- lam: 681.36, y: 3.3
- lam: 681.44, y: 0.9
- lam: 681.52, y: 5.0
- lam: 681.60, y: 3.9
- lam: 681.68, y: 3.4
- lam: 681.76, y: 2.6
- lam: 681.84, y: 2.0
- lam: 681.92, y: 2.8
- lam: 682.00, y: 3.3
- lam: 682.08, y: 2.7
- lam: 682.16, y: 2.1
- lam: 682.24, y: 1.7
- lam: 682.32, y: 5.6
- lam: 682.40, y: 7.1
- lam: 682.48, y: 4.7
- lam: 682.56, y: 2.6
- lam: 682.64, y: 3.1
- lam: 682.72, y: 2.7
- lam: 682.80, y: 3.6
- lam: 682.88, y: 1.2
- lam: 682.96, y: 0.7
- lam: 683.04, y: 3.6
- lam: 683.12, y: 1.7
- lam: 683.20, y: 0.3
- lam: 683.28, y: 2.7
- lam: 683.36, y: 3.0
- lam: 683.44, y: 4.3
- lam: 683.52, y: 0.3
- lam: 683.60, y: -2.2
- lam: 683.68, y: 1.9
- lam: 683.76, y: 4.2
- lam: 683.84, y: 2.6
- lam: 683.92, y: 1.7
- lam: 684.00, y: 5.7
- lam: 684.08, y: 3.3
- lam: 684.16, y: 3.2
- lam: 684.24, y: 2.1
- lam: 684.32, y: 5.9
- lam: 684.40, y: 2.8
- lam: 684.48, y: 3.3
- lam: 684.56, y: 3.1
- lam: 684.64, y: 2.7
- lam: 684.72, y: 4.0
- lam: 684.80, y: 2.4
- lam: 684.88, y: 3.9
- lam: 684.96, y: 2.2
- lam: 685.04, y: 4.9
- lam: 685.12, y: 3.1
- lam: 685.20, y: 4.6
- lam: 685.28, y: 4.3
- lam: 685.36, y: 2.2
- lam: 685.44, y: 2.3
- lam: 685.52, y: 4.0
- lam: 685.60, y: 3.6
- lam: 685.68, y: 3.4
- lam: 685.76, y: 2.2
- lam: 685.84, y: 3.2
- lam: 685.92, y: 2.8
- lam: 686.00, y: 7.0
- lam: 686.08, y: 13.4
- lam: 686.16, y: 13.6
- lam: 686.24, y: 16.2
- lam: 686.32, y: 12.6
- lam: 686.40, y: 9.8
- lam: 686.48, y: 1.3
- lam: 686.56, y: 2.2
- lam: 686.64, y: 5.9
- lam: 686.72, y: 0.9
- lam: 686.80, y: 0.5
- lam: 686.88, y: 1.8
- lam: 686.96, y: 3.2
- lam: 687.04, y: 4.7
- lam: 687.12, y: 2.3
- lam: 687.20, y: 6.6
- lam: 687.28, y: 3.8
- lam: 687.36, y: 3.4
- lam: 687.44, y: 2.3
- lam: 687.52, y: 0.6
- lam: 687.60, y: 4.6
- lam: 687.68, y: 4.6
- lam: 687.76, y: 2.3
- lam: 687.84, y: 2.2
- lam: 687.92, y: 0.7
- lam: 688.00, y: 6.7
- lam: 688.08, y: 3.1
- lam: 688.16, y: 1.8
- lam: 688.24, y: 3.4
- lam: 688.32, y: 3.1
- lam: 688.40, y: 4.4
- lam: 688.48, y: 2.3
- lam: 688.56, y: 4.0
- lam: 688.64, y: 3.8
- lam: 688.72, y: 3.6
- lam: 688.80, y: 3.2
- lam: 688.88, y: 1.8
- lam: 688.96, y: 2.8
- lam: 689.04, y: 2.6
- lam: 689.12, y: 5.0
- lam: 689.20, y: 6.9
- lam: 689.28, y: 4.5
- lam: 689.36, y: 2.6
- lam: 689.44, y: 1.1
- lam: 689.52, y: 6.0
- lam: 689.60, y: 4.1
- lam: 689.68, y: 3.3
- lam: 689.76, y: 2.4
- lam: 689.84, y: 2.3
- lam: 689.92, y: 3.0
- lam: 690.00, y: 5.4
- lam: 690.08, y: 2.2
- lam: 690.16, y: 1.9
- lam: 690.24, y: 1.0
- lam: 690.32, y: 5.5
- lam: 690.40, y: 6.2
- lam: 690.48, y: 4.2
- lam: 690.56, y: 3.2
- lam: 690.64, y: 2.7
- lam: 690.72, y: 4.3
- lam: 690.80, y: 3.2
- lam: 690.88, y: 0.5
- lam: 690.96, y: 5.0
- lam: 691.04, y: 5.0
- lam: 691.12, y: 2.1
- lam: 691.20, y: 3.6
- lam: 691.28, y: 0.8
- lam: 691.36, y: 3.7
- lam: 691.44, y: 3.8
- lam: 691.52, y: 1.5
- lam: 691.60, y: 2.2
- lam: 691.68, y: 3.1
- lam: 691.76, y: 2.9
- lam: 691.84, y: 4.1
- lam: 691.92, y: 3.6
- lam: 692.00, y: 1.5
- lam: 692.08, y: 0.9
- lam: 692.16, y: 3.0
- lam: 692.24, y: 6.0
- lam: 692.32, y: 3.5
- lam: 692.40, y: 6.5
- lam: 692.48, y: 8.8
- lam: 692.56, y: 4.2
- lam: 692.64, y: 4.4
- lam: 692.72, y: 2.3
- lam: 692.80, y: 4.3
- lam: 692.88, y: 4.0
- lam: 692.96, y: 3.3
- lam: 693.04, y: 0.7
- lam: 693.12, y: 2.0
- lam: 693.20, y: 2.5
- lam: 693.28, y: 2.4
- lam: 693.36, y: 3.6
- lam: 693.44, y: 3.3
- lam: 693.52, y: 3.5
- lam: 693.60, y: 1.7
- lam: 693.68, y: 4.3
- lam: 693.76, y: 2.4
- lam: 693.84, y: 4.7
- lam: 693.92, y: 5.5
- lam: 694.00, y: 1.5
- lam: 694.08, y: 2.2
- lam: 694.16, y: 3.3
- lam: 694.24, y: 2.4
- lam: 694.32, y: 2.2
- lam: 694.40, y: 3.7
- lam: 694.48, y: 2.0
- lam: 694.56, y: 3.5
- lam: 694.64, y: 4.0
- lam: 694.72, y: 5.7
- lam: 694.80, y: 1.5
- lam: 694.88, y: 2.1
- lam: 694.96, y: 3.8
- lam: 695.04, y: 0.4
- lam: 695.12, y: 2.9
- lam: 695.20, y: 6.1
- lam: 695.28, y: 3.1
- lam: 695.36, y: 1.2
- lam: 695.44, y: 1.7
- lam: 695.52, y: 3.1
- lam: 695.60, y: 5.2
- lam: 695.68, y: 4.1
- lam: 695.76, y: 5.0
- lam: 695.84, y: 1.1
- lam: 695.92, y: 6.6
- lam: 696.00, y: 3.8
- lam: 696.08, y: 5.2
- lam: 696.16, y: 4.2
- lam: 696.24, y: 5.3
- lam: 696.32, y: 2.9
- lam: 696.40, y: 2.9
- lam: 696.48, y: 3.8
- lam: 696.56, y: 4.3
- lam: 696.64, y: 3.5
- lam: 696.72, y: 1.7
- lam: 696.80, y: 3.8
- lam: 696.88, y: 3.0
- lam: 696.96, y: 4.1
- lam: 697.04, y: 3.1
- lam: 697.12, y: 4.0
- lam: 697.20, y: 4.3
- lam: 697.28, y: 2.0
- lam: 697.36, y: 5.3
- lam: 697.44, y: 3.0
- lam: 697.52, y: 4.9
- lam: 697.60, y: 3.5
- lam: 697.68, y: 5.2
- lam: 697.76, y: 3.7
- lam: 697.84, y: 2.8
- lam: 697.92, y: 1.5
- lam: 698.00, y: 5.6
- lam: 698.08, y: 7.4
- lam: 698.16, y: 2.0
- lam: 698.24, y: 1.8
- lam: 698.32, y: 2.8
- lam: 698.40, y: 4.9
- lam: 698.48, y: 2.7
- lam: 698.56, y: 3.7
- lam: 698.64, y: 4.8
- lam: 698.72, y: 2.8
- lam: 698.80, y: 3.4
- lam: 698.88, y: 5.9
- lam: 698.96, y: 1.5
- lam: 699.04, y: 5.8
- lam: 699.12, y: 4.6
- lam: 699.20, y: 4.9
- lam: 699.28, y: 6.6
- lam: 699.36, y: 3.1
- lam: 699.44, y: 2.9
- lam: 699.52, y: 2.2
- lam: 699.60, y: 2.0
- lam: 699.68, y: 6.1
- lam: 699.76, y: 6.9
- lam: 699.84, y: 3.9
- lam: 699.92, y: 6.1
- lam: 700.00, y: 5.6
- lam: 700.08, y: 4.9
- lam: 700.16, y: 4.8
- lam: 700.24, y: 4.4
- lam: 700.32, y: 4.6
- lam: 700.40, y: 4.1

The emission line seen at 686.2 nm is H-beta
